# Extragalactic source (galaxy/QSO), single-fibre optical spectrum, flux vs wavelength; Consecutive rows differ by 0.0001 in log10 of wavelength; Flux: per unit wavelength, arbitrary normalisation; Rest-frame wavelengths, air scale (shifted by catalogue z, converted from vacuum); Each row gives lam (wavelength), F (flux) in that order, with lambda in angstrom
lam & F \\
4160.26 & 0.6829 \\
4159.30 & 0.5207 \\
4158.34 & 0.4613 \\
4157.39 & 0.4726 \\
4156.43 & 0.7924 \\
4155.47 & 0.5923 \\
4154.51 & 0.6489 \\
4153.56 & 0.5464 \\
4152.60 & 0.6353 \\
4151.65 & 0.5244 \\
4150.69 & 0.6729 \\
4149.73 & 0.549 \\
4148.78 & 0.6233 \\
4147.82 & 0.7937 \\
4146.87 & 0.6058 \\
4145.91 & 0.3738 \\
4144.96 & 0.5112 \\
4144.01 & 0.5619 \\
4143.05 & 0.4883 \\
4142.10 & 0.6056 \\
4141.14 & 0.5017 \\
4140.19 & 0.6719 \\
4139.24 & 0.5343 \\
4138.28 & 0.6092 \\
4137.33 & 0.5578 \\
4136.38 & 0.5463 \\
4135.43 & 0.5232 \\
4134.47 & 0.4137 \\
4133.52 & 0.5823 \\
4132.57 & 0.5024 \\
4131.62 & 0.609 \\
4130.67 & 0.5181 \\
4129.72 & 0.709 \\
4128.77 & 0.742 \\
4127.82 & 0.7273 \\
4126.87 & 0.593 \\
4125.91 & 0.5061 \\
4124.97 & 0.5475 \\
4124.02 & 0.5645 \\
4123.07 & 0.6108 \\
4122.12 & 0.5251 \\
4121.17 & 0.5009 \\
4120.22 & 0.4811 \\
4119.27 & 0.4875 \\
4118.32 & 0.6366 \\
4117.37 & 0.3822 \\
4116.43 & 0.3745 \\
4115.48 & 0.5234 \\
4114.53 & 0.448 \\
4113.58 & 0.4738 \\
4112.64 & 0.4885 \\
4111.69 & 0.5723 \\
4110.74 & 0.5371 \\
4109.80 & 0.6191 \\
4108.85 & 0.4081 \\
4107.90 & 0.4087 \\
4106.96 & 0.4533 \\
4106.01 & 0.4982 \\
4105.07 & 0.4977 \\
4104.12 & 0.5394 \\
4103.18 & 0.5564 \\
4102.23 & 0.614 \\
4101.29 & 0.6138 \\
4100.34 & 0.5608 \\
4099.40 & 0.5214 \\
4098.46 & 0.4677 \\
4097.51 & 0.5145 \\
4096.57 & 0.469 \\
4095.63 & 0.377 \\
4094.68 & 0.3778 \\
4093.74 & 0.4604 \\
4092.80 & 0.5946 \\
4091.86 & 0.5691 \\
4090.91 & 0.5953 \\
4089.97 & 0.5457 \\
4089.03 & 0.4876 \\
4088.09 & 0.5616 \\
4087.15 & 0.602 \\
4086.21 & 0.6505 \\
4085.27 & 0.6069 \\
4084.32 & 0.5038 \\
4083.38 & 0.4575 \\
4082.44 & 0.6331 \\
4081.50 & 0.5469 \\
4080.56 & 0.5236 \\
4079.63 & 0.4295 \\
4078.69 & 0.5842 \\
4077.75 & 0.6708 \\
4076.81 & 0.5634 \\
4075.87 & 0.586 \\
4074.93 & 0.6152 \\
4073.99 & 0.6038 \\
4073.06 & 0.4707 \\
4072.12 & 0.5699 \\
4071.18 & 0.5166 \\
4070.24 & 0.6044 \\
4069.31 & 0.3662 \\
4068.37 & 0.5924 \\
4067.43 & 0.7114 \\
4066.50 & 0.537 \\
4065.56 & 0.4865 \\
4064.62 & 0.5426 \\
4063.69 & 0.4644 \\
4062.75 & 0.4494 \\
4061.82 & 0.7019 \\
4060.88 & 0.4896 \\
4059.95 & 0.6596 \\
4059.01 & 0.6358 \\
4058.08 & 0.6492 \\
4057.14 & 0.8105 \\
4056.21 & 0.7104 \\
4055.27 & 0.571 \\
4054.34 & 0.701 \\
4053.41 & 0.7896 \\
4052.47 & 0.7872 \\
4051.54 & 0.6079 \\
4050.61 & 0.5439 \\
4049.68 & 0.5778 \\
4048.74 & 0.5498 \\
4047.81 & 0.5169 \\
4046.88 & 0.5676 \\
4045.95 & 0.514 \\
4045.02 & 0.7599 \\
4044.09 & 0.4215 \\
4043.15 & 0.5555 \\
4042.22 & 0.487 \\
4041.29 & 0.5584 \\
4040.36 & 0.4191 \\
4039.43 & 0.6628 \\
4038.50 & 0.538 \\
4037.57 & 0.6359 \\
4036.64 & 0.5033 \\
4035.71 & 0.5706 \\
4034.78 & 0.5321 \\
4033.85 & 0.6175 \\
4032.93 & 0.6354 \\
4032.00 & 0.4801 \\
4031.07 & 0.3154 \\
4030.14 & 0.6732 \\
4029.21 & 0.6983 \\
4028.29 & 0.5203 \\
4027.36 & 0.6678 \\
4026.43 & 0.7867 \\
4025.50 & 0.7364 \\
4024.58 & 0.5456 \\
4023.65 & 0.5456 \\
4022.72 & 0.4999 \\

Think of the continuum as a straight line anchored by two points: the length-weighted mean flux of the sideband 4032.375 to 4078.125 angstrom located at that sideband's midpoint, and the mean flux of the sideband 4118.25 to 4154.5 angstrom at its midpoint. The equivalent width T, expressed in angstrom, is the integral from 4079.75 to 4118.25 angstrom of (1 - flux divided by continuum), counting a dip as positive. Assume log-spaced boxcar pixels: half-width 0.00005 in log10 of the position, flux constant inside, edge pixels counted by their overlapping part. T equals 4.1 angstrom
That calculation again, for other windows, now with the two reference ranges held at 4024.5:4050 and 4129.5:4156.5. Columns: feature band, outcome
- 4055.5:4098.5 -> 1.3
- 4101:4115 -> 1.5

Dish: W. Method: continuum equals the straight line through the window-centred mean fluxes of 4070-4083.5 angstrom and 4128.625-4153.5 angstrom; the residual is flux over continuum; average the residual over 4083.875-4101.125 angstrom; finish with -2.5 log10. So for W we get 0.072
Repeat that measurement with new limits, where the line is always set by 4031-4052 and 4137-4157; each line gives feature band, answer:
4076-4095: 0.033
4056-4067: -0.065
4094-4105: 0.129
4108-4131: 0.081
